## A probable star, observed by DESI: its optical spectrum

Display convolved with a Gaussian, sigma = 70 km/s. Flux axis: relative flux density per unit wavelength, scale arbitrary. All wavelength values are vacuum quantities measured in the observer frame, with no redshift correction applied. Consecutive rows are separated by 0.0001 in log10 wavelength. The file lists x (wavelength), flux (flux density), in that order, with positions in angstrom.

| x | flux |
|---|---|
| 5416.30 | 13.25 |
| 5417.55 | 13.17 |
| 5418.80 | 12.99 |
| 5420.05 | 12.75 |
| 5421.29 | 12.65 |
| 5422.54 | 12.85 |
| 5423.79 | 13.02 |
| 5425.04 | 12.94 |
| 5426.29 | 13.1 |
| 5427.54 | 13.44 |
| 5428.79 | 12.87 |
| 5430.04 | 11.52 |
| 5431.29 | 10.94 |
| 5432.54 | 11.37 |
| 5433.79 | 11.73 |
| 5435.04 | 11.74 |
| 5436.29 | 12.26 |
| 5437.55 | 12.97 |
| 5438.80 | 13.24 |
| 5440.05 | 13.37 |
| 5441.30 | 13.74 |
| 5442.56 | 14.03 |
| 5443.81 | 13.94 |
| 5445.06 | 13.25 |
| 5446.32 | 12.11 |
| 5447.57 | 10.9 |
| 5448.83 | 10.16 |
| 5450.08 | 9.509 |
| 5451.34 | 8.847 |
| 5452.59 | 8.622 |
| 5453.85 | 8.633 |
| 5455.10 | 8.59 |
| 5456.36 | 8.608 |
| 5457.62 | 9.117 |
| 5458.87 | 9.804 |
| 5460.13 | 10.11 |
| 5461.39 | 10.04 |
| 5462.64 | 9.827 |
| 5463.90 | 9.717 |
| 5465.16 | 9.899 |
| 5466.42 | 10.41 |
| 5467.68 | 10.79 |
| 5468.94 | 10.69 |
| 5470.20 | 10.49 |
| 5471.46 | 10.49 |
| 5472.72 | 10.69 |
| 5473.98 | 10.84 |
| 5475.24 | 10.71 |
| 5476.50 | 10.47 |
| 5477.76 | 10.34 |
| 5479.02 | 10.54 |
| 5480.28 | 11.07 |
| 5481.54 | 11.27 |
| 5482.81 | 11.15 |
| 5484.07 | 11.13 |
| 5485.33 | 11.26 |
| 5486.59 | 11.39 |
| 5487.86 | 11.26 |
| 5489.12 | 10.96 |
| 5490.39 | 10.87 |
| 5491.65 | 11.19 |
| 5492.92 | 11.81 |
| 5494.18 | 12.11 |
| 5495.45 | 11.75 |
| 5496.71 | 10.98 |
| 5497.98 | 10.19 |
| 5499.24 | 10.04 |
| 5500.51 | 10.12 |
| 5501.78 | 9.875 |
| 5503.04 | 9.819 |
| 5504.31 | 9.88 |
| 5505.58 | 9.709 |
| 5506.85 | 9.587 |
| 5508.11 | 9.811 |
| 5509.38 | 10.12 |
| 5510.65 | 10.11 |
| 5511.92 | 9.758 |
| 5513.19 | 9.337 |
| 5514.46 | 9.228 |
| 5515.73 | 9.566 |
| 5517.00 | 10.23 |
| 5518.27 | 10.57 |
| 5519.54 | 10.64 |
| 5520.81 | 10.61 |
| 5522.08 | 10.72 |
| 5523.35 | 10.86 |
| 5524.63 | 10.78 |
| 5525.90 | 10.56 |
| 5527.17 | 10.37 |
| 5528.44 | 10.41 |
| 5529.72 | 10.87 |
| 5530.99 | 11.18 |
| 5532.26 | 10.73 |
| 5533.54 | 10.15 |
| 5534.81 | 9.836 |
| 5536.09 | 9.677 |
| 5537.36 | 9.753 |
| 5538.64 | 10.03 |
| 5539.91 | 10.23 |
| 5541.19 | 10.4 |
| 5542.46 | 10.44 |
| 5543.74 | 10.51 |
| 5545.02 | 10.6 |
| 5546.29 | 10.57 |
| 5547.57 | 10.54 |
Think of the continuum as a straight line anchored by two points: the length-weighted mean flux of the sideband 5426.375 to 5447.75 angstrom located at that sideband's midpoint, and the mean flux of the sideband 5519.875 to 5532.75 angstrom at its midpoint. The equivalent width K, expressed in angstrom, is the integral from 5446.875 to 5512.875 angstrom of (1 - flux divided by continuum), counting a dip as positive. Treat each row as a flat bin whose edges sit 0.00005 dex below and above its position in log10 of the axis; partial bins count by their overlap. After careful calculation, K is 7.7 angstrom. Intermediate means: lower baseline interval 12.6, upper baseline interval 10.7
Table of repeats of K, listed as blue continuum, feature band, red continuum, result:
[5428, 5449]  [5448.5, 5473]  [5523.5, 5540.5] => 4.49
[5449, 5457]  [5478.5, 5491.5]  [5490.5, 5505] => -1.16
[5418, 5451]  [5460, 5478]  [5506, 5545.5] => 1.88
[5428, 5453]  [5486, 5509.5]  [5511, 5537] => 0.42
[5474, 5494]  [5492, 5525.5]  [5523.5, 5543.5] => 1.21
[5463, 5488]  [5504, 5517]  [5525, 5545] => 0.95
